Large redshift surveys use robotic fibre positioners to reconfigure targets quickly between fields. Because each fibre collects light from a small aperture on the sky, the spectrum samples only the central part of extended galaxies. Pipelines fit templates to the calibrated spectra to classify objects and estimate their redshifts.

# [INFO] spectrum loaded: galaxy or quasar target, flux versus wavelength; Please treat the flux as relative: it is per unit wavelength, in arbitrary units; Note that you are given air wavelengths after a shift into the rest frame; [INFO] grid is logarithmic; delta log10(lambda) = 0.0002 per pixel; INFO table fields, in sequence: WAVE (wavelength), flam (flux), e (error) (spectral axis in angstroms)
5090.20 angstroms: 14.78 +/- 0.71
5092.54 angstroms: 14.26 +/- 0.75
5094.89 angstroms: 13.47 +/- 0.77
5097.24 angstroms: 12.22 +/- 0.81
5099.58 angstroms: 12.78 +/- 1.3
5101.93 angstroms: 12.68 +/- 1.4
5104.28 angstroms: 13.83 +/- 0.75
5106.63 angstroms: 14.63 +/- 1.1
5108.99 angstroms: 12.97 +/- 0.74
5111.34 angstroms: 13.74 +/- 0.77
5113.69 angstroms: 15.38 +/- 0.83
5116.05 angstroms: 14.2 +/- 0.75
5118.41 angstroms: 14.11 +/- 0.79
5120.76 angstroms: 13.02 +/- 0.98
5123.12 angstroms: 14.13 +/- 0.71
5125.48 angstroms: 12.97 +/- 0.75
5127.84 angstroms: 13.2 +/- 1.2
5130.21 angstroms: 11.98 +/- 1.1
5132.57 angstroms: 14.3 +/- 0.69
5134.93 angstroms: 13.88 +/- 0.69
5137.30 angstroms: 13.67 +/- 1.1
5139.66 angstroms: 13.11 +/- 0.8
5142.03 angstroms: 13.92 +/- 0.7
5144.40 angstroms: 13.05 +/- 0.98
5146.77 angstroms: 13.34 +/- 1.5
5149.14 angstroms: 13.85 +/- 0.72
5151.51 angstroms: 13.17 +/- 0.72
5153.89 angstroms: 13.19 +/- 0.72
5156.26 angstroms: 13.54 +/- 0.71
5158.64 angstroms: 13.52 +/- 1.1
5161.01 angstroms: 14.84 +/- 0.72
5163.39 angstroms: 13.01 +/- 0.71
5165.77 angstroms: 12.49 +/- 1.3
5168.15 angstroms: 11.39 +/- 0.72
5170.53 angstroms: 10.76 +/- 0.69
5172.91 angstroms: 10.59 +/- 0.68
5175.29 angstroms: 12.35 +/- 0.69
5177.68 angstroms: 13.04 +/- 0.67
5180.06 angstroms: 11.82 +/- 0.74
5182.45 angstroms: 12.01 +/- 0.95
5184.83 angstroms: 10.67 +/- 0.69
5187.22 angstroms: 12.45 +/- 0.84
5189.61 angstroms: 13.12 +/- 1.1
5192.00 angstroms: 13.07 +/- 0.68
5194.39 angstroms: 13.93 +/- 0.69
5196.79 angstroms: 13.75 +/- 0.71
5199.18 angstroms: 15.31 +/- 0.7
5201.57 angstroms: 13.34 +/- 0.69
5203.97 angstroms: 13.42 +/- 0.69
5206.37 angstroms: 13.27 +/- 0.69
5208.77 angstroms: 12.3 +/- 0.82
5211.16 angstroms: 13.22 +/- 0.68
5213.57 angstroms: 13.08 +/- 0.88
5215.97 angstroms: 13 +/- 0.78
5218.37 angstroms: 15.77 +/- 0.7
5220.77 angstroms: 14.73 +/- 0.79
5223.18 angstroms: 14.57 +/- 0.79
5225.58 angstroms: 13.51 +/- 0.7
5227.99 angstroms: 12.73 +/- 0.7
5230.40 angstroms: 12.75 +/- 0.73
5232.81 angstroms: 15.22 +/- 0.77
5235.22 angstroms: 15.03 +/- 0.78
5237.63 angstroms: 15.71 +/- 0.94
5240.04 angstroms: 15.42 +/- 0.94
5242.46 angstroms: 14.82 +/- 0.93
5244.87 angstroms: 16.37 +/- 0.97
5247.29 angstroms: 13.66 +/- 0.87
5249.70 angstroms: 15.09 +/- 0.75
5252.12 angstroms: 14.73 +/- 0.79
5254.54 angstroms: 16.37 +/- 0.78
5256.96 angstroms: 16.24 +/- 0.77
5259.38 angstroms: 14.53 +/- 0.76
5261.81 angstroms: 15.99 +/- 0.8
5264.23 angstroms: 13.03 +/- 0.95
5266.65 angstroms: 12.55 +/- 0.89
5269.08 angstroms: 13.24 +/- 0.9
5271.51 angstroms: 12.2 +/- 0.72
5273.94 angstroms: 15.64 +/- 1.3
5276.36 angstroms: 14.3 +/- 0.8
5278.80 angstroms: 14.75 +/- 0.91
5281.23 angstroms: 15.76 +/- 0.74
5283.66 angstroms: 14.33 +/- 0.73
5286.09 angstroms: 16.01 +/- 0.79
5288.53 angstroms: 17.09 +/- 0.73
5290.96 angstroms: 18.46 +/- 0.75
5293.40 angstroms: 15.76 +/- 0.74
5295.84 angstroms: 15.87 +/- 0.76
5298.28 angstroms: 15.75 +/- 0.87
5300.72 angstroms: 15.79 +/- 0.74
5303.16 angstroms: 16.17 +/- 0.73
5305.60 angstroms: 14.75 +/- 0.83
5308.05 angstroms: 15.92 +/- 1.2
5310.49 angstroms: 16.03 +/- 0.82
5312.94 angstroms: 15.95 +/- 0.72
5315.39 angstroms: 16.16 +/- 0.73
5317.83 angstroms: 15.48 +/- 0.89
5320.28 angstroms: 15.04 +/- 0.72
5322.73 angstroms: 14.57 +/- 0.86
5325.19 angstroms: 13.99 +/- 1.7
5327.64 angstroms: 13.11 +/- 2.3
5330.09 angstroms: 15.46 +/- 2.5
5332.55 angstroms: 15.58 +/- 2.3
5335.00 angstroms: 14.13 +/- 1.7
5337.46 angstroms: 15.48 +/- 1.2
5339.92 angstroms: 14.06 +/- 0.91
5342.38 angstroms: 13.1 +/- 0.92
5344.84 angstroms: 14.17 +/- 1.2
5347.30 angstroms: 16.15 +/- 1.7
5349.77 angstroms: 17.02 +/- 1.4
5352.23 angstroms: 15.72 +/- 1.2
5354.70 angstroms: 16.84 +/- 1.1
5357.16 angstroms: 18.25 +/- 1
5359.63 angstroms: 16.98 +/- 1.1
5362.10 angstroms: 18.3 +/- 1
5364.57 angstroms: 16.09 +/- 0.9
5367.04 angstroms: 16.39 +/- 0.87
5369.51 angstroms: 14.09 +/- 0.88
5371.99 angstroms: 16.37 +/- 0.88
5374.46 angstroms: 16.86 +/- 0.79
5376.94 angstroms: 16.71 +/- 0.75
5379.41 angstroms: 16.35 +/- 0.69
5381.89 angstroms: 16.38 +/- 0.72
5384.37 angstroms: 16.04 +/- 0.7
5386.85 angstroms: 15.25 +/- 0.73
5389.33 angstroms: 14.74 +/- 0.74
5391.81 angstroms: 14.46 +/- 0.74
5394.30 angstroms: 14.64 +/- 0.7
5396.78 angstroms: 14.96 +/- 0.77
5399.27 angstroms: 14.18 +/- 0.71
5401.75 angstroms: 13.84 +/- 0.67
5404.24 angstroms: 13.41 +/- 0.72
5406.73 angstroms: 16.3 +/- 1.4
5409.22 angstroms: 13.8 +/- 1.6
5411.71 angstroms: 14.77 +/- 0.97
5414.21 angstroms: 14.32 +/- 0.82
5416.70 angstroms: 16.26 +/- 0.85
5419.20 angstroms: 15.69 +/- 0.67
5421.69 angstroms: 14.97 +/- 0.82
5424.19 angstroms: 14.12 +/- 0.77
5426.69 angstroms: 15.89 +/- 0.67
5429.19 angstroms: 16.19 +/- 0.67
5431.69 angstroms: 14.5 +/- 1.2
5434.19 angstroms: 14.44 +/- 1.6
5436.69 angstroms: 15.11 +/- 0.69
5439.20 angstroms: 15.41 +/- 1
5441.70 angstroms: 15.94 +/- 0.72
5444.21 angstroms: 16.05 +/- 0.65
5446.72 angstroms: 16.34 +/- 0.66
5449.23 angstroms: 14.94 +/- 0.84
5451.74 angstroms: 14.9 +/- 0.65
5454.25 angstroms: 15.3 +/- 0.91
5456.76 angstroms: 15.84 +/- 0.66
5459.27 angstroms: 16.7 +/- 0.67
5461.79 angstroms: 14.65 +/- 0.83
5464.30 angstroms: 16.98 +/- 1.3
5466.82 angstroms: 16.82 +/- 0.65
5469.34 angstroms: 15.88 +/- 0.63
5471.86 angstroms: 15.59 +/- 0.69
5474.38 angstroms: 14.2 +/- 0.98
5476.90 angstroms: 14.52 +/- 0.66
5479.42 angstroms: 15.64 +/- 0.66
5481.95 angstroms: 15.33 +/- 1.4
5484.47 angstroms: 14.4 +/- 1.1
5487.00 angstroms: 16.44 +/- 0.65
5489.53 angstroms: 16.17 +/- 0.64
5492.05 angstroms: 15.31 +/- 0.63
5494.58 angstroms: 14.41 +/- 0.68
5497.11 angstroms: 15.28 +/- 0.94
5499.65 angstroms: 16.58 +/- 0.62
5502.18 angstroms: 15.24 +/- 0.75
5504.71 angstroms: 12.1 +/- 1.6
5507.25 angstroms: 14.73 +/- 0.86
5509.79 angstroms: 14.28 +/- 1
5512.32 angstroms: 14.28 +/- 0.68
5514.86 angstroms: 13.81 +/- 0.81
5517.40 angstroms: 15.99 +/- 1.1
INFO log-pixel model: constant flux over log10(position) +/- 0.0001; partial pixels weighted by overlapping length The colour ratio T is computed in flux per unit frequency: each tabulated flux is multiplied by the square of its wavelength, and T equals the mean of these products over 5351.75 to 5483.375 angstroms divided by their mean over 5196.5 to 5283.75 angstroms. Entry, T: 1.2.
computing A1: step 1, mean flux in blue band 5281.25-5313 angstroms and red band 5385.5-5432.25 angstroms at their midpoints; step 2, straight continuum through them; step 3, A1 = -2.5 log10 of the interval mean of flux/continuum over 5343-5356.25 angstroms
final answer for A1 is -0.03 mag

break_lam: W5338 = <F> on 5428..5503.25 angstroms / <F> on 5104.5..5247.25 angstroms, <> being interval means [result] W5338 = 1.1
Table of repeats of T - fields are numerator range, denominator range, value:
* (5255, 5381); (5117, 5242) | 1.22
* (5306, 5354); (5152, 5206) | 1.25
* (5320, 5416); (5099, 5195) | 1.27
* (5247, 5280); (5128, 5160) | 1.13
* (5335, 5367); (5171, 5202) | 1.34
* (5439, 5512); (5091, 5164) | 1.29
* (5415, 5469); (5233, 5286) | 1.13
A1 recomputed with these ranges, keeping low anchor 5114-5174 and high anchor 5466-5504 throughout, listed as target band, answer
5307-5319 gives -0.12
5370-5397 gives -0.07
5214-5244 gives -0.05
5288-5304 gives -0.16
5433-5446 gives -0.02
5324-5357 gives -0.05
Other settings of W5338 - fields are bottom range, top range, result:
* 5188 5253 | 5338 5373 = 1.13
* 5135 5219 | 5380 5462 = 1.16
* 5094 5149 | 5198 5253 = 1.05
